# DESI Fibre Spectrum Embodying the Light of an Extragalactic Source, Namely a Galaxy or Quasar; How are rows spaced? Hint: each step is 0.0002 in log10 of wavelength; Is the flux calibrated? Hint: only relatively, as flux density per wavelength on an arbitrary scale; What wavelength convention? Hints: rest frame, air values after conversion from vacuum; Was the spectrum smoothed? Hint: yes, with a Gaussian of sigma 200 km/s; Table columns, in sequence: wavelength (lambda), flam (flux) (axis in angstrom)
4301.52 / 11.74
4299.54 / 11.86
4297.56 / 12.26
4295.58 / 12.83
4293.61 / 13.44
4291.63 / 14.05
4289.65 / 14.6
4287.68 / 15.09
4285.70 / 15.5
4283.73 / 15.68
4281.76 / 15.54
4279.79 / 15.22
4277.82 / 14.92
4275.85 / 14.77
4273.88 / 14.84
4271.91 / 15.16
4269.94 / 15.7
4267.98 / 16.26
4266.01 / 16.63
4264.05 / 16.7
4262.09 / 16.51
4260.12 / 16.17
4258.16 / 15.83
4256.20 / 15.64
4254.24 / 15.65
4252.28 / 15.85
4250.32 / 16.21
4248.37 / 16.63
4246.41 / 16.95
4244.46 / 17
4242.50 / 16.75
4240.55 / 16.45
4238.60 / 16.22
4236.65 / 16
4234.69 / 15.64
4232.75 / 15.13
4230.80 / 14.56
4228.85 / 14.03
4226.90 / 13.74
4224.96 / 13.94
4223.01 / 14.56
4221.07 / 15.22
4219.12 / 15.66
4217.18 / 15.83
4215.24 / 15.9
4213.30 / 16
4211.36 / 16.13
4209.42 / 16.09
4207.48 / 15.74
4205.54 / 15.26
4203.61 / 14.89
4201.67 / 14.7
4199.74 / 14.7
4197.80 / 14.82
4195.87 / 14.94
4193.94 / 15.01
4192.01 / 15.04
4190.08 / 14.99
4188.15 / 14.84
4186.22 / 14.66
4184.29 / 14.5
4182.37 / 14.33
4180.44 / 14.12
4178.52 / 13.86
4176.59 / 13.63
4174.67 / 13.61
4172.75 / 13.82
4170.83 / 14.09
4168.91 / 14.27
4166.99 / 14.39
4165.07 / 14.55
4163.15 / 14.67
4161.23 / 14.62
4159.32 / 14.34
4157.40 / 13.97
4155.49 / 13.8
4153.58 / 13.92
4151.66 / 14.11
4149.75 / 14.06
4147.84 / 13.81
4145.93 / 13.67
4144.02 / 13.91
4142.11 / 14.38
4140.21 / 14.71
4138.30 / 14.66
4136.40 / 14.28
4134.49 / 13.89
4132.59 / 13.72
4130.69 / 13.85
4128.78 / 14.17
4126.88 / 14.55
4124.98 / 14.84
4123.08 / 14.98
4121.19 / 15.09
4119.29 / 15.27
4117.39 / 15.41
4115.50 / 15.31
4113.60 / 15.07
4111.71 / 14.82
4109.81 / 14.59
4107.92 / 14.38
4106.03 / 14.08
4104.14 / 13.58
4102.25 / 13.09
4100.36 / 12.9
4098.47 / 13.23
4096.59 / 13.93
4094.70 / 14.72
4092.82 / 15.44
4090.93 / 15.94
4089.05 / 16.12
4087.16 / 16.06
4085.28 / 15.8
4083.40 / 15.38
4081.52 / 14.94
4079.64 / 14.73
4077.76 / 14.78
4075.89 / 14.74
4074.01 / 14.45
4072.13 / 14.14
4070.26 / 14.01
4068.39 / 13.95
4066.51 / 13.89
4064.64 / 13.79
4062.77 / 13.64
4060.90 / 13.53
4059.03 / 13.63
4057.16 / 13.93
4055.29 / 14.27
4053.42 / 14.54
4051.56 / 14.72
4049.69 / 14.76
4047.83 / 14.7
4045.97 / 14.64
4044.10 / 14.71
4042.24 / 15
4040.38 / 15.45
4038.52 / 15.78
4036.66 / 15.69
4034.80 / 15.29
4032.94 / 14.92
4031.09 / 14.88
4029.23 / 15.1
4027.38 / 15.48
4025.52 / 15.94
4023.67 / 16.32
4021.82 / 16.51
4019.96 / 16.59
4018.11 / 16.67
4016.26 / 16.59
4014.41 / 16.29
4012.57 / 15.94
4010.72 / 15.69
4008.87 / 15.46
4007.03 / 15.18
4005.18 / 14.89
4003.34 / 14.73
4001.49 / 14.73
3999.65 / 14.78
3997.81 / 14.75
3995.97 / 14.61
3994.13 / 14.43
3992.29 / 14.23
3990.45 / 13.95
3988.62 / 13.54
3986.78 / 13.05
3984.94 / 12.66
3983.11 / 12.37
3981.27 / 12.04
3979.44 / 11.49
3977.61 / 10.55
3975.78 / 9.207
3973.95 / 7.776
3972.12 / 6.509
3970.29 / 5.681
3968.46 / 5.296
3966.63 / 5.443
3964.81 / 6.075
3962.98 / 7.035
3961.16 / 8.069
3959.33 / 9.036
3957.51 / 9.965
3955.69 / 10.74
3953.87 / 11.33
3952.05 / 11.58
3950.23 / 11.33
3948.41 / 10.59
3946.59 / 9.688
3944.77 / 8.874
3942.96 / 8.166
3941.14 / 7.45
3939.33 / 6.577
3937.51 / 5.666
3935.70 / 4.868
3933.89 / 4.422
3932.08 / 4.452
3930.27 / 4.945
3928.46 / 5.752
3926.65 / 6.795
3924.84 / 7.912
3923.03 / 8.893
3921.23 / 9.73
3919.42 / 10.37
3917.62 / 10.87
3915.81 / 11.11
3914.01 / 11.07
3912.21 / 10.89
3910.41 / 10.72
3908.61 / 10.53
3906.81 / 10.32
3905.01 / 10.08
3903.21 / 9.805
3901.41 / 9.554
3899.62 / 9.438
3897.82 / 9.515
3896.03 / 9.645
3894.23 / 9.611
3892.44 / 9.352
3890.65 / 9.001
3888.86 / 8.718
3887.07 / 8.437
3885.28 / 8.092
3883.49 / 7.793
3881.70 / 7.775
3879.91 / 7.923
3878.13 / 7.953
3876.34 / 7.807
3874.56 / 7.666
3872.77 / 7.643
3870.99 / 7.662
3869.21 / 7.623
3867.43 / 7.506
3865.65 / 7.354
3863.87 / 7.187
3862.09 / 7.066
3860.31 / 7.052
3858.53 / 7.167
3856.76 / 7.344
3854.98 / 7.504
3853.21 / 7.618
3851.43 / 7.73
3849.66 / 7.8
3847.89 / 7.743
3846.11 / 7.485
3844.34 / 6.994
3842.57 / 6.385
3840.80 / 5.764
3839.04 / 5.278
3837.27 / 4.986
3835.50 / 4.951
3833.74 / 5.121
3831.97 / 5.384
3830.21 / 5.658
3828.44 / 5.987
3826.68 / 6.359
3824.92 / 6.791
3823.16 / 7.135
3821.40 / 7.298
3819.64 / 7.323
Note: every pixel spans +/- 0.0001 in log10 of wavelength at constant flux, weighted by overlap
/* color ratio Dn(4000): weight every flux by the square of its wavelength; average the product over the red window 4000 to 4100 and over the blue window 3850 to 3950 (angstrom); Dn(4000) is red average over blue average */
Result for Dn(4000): 1.9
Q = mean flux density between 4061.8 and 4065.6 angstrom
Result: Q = 13.7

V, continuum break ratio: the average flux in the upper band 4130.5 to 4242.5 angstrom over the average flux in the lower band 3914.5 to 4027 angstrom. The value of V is 1.3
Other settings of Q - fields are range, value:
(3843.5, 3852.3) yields 7.55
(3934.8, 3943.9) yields 6.56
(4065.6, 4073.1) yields 14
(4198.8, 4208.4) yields 15.1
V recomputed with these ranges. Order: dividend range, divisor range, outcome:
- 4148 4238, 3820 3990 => 1.78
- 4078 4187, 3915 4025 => 1.33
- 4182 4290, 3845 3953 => 1.85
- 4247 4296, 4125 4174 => 1.09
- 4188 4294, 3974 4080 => 1.07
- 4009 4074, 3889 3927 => 1.53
